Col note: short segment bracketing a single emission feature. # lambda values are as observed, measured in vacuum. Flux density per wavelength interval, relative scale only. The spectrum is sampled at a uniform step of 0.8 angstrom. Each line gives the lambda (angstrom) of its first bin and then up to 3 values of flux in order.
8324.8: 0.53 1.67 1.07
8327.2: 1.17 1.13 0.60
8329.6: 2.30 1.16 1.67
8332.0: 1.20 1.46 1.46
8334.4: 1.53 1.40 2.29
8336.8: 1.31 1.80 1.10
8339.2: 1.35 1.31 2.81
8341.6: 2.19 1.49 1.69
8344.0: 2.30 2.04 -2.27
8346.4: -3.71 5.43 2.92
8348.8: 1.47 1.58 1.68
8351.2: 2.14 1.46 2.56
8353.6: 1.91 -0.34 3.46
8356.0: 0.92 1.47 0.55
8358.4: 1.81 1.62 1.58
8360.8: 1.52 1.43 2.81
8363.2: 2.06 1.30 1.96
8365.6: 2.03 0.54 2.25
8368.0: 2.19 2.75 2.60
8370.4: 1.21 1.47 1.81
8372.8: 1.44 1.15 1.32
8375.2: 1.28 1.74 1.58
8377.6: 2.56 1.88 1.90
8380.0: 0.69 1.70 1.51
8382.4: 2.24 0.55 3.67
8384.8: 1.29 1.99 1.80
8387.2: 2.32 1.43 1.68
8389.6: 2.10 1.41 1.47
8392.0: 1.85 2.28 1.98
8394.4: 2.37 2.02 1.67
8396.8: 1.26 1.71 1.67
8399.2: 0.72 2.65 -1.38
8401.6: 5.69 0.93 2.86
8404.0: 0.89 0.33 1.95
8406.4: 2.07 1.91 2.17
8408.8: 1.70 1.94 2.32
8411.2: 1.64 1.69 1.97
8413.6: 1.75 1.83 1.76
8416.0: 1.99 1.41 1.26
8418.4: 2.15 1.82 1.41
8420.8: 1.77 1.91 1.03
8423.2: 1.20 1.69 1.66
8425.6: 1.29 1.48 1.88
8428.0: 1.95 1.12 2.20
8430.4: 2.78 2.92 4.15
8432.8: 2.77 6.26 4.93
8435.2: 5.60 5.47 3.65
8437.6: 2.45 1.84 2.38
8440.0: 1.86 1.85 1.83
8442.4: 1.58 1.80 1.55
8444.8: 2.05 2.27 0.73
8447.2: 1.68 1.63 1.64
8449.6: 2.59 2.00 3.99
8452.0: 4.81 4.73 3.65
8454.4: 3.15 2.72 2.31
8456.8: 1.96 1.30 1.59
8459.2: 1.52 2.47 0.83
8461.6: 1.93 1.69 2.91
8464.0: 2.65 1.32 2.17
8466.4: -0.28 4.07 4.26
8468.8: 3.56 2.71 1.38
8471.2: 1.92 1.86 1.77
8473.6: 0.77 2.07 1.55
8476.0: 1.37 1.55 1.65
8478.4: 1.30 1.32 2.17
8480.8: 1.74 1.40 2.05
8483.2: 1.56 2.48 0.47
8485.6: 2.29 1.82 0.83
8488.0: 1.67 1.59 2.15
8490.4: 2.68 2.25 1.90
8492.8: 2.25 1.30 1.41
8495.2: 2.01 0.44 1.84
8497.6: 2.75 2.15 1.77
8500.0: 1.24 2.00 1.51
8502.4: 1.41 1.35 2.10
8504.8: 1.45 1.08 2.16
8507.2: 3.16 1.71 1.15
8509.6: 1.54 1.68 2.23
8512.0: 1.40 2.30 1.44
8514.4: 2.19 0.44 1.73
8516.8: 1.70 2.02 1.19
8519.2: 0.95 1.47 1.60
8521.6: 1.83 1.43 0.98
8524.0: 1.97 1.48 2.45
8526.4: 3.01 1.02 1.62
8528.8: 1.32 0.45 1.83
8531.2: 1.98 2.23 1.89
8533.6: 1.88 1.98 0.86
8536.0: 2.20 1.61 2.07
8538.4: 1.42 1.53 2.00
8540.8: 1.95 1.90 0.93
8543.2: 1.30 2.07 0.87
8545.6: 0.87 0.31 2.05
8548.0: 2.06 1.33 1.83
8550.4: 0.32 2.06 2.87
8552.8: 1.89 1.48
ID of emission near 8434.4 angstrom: [S II]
